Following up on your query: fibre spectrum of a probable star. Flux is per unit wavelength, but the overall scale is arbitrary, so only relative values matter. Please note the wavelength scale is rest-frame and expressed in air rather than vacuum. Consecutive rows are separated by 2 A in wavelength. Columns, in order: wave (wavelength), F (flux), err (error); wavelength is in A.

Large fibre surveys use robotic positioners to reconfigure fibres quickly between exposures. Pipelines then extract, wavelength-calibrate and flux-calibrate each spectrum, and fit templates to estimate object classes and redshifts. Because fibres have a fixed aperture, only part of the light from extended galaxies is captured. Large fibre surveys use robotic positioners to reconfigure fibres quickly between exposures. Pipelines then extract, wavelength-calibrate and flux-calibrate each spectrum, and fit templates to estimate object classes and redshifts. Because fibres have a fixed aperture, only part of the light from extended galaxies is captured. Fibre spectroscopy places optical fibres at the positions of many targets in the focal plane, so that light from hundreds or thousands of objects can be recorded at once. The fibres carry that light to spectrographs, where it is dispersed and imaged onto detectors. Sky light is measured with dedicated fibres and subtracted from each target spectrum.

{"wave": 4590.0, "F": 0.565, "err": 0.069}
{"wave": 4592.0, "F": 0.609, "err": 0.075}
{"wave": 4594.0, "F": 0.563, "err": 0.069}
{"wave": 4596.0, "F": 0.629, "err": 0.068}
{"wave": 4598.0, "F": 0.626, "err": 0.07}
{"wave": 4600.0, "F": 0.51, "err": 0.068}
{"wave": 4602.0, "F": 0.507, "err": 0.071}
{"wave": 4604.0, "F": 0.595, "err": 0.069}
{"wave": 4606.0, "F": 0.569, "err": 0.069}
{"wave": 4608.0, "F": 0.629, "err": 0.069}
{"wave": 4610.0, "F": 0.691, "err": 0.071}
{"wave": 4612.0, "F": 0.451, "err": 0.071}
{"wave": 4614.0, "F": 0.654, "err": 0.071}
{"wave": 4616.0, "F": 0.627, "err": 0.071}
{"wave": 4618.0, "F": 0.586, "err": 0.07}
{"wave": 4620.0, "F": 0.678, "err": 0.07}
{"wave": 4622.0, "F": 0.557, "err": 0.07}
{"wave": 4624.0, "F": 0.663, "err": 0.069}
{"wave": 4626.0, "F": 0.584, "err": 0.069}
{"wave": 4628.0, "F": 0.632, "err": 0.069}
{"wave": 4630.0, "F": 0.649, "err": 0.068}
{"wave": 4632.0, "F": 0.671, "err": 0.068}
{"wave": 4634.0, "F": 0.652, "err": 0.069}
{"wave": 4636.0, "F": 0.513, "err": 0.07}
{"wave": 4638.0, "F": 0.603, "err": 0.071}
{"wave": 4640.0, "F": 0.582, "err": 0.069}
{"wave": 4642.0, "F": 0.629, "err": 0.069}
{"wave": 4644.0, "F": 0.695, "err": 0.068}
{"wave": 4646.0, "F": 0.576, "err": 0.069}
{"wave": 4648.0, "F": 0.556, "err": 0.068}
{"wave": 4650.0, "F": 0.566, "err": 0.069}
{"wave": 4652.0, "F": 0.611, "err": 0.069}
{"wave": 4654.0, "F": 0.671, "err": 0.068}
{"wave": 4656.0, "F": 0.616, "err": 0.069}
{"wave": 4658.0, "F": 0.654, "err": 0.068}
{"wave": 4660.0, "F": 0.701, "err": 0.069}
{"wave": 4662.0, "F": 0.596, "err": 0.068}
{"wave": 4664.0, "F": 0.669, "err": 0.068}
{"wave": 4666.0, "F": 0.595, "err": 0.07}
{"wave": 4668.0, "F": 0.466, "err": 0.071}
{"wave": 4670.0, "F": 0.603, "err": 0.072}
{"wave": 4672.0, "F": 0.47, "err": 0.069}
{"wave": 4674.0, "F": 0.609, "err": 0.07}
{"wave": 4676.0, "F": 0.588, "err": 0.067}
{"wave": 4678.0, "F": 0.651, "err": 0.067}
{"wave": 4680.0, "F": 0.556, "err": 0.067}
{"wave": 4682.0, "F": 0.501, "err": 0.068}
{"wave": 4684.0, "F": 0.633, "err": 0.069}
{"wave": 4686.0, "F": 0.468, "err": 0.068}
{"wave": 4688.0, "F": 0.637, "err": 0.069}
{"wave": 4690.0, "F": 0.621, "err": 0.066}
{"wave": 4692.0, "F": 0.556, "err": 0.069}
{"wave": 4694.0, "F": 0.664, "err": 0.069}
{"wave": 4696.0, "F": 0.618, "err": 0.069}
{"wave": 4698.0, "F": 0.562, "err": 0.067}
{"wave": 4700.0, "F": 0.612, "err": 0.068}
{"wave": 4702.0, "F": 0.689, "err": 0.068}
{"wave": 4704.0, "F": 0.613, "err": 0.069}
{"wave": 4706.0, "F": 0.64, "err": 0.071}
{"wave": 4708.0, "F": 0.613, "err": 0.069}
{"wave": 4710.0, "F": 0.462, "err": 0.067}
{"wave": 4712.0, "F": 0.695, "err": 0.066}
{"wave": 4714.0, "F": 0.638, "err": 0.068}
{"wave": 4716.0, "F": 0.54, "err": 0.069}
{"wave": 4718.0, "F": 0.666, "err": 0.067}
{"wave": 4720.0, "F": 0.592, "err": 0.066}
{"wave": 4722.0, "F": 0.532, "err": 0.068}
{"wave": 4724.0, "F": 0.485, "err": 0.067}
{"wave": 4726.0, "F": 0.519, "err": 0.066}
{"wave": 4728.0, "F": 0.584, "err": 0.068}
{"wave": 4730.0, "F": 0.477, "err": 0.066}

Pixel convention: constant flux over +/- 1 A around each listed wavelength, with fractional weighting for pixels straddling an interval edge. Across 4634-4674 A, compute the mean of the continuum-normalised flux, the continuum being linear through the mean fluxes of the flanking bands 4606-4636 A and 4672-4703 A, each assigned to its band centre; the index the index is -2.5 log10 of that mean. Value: 0.01 mag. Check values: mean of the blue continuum 0.618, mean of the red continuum 0.594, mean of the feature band 0.6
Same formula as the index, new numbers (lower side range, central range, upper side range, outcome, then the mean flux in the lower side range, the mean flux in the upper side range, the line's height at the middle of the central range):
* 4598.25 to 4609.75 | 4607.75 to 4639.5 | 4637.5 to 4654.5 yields -0.04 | 0.575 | 0.608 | 0.59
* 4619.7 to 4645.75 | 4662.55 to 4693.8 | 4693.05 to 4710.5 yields 0.07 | 0.621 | 0.612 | 0.615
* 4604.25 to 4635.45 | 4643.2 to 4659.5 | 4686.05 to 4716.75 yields -0.01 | 0.617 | 0.607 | 0.613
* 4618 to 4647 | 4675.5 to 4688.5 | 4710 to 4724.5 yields 0.05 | 0.619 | 0.587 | 0.601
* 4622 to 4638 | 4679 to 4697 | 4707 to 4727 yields 0.01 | 0.618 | 0.574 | 0.589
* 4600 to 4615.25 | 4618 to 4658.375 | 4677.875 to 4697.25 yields -0.06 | 0.581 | 0.587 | 0.583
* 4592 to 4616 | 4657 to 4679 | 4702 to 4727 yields -0.02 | 0.587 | 0.587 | 0.587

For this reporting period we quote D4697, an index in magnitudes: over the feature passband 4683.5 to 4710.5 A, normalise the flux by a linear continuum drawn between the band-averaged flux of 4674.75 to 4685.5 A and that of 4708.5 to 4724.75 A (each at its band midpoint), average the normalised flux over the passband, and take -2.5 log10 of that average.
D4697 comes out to -0.039 mag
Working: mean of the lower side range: 0.581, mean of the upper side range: 0.579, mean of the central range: 0.601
